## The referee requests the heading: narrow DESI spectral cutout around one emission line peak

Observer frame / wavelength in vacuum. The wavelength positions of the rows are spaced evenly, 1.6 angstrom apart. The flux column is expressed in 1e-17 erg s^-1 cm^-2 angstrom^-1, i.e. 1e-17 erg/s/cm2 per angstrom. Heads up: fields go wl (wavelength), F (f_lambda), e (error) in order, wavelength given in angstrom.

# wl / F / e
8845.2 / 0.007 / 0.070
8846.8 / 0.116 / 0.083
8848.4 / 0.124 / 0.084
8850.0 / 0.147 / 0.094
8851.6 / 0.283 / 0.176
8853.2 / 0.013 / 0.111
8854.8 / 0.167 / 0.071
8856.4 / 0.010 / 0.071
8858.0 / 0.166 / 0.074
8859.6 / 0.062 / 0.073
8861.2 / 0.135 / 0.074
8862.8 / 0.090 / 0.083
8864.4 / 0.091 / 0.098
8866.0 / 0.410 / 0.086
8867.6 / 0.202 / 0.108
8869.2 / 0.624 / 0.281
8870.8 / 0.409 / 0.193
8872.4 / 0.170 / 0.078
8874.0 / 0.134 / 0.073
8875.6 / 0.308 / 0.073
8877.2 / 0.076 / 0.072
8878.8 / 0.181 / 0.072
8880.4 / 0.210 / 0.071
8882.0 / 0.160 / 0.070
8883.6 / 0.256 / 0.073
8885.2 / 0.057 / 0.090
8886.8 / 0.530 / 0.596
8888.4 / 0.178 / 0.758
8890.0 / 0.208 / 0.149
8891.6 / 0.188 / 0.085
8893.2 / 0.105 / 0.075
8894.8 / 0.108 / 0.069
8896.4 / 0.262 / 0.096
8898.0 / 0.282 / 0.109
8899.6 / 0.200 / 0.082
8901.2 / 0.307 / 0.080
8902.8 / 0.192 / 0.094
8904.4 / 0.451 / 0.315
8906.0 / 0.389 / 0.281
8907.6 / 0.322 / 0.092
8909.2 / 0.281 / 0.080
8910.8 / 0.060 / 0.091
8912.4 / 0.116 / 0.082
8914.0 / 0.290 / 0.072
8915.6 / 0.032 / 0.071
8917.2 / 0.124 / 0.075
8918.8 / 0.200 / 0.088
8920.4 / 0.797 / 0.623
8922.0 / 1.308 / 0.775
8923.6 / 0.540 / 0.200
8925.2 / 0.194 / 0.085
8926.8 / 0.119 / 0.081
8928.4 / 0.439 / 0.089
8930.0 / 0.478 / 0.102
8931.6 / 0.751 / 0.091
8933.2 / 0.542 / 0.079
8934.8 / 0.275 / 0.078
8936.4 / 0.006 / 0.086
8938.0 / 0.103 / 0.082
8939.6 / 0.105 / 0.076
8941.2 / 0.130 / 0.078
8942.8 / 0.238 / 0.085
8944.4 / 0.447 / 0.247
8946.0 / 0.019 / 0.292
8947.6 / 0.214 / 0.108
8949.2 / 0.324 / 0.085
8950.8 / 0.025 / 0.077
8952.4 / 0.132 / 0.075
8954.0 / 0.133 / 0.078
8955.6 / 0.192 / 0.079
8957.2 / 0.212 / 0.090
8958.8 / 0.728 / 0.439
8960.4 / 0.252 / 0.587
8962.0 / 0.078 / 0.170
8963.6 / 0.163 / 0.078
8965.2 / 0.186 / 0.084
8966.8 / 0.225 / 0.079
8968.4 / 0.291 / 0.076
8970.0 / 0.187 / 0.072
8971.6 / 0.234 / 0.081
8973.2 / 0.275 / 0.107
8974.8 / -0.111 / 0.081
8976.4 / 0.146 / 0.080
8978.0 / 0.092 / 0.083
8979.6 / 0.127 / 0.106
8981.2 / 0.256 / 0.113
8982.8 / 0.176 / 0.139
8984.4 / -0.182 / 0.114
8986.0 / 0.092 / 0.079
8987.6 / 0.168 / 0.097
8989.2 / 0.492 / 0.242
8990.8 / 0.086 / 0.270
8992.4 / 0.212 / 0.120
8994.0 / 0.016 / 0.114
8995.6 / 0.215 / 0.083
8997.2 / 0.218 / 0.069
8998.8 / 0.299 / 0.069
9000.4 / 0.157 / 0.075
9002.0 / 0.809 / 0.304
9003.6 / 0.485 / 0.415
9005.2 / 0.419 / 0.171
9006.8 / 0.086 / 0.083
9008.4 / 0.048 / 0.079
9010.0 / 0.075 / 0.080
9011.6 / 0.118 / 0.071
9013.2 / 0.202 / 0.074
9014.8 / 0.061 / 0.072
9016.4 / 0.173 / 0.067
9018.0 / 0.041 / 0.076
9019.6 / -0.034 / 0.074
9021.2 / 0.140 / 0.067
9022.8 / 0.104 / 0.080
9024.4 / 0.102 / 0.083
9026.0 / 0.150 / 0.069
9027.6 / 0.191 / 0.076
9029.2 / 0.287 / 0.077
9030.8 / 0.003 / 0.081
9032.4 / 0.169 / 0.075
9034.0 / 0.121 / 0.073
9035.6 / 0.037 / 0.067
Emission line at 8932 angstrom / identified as Hbeta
